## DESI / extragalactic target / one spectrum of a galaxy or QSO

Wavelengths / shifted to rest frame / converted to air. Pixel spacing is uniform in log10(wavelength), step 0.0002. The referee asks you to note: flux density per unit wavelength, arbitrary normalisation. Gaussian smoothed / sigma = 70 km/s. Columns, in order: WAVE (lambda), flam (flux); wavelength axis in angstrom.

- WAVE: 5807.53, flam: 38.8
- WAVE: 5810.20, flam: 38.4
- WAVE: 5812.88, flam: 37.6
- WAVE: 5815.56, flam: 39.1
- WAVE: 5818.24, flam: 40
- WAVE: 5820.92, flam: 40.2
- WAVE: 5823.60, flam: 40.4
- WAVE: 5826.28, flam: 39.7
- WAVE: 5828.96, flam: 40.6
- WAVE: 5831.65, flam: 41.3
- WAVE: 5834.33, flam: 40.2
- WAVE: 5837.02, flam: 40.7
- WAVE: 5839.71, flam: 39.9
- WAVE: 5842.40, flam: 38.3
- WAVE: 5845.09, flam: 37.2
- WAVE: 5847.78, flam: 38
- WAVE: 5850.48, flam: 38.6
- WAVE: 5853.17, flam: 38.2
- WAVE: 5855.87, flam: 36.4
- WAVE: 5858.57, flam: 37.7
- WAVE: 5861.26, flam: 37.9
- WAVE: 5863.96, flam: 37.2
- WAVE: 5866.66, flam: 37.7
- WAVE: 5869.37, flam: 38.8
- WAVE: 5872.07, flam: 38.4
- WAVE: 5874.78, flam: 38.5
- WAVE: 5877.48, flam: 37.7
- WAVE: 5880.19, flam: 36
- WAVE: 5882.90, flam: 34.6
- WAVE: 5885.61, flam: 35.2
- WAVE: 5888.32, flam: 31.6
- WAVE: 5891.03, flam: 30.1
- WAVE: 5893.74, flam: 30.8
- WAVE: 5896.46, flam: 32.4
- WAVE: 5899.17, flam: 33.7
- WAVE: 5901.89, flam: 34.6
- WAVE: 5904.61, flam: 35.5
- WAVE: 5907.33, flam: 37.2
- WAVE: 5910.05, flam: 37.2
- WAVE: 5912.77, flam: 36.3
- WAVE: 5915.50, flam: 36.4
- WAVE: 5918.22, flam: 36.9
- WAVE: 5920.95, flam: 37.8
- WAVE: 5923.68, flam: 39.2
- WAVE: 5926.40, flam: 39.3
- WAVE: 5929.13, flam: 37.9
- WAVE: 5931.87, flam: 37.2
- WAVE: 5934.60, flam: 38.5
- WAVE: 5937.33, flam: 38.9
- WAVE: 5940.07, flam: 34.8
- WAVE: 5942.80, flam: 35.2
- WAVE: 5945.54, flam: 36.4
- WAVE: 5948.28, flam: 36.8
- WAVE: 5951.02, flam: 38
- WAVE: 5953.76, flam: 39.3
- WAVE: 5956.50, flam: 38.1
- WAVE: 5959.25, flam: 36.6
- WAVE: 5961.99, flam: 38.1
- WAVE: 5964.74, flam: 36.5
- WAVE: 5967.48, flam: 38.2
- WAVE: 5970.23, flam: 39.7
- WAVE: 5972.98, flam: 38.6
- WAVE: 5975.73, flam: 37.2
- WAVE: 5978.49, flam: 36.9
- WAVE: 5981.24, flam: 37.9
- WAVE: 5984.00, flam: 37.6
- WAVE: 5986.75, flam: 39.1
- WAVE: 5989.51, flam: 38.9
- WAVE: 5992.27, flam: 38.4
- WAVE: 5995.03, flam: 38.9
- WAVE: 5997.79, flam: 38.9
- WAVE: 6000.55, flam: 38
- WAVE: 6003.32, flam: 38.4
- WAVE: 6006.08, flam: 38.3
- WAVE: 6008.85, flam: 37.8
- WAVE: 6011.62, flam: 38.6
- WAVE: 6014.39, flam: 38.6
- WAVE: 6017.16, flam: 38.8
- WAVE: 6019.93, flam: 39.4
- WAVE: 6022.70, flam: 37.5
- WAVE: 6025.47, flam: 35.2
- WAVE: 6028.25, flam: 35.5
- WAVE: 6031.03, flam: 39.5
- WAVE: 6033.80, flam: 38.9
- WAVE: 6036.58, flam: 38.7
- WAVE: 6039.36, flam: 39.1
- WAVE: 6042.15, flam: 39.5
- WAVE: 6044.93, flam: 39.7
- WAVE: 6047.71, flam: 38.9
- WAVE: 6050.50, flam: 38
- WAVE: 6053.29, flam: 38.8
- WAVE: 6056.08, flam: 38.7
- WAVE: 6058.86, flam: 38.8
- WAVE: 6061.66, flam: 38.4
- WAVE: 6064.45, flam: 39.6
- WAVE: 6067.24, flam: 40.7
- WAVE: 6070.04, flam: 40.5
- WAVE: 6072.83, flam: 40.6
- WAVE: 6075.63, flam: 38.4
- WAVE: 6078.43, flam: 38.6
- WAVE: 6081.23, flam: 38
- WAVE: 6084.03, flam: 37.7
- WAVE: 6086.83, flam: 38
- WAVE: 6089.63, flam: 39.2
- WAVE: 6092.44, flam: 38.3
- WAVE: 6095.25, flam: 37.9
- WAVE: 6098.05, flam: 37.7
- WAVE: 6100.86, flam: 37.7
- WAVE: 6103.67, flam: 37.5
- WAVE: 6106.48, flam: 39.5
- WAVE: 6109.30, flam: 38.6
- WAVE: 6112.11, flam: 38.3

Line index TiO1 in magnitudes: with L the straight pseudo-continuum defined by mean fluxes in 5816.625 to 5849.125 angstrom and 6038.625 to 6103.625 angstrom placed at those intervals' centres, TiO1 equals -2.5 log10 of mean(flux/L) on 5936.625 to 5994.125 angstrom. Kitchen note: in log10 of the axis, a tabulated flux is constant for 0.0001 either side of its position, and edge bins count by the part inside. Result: 0.04 mag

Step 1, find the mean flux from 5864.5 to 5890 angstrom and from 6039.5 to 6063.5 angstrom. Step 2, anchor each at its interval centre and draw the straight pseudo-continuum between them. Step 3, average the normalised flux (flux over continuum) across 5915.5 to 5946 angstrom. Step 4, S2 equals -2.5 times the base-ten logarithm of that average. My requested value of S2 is -0.01 mag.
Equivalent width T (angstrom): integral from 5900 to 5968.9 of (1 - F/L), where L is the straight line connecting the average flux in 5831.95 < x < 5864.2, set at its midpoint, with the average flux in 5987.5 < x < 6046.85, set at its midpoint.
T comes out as 2.24 angstrom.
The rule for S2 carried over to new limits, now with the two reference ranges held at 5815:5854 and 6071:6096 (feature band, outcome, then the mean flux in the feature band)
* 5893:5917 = 0.12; 35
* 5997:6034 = 0.02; 38.1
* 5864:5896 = 0.12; 35.4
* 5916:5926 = 0.03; 38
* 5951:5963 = 0.03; 38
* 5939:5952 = 0.08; 36.2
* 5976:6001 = 0.02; 38.3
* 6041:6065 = -0.01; 38.9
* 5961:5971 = 0.03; 38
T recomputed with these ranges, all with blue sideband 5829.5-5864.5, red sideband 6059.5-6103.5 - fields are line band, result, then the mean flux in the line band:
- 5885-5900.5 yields 2.6 angstrom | 32.2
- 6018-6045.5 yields 0.3 angstrom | 38.3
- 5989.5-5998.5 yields 0.0 angstrom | 38.7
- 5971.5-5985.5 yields 0.4 angstrom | 37.7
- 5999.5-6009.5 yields 0.1 angstrom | 38.1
